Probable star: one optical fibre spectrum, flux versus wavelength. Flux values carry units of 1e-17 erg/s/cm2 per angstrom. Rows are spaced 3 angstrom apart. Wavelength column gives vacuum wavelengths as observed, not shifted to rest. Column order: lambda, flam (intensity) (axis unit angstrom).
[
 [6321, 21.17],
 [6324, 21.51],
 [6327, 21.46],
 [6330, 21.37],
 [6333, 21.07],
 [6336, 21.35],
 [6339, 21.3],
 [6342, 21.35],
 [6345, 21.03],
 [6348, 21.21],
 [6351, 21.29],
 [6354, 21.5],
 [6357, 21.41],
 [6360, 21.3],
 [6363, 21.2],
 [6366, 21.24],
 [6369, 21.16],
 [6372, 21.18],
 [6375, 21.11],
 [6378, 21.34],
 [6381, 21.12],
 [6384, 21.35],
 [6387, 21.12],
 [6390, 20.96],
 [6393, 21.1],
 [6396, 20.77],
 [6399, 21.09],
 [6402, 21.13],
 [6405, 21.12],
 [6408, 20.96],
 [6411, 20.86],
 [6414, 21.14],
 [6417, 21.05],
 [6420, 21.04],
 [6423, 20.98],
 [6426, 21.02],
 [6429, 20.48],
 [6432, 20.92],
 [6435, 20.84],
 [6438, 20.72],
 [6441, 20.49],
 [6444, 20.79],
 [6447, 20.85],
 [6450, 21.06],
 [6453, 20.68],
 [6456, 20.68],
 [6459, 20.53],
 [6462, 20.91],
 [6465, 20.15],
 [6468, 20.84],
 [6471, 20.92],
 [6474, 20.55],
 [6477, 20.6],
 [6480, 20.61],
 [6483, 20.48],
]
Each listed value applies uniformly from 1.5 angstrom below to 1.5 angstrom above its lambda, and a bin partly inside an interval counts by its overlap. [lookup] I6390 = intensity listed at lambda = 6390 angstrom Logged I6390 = 20.96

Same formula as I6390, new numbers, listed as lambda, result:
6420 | 21.04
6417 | 21.05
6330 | 21.37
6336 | 21.35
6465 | 20.15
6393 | 21.1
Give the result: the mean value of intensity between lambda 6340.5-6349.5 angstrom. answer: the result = 21.2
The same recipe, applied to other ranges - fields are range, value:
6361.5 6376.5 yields 21.2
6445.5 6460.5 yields 20.8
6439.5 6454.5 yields 20.8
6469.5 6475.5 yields 20.7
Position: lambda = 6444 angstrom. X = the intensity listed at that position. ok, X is 20.79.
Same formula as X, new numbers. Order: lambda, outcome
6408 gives 20.96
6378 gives 21.34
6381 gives 21.12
